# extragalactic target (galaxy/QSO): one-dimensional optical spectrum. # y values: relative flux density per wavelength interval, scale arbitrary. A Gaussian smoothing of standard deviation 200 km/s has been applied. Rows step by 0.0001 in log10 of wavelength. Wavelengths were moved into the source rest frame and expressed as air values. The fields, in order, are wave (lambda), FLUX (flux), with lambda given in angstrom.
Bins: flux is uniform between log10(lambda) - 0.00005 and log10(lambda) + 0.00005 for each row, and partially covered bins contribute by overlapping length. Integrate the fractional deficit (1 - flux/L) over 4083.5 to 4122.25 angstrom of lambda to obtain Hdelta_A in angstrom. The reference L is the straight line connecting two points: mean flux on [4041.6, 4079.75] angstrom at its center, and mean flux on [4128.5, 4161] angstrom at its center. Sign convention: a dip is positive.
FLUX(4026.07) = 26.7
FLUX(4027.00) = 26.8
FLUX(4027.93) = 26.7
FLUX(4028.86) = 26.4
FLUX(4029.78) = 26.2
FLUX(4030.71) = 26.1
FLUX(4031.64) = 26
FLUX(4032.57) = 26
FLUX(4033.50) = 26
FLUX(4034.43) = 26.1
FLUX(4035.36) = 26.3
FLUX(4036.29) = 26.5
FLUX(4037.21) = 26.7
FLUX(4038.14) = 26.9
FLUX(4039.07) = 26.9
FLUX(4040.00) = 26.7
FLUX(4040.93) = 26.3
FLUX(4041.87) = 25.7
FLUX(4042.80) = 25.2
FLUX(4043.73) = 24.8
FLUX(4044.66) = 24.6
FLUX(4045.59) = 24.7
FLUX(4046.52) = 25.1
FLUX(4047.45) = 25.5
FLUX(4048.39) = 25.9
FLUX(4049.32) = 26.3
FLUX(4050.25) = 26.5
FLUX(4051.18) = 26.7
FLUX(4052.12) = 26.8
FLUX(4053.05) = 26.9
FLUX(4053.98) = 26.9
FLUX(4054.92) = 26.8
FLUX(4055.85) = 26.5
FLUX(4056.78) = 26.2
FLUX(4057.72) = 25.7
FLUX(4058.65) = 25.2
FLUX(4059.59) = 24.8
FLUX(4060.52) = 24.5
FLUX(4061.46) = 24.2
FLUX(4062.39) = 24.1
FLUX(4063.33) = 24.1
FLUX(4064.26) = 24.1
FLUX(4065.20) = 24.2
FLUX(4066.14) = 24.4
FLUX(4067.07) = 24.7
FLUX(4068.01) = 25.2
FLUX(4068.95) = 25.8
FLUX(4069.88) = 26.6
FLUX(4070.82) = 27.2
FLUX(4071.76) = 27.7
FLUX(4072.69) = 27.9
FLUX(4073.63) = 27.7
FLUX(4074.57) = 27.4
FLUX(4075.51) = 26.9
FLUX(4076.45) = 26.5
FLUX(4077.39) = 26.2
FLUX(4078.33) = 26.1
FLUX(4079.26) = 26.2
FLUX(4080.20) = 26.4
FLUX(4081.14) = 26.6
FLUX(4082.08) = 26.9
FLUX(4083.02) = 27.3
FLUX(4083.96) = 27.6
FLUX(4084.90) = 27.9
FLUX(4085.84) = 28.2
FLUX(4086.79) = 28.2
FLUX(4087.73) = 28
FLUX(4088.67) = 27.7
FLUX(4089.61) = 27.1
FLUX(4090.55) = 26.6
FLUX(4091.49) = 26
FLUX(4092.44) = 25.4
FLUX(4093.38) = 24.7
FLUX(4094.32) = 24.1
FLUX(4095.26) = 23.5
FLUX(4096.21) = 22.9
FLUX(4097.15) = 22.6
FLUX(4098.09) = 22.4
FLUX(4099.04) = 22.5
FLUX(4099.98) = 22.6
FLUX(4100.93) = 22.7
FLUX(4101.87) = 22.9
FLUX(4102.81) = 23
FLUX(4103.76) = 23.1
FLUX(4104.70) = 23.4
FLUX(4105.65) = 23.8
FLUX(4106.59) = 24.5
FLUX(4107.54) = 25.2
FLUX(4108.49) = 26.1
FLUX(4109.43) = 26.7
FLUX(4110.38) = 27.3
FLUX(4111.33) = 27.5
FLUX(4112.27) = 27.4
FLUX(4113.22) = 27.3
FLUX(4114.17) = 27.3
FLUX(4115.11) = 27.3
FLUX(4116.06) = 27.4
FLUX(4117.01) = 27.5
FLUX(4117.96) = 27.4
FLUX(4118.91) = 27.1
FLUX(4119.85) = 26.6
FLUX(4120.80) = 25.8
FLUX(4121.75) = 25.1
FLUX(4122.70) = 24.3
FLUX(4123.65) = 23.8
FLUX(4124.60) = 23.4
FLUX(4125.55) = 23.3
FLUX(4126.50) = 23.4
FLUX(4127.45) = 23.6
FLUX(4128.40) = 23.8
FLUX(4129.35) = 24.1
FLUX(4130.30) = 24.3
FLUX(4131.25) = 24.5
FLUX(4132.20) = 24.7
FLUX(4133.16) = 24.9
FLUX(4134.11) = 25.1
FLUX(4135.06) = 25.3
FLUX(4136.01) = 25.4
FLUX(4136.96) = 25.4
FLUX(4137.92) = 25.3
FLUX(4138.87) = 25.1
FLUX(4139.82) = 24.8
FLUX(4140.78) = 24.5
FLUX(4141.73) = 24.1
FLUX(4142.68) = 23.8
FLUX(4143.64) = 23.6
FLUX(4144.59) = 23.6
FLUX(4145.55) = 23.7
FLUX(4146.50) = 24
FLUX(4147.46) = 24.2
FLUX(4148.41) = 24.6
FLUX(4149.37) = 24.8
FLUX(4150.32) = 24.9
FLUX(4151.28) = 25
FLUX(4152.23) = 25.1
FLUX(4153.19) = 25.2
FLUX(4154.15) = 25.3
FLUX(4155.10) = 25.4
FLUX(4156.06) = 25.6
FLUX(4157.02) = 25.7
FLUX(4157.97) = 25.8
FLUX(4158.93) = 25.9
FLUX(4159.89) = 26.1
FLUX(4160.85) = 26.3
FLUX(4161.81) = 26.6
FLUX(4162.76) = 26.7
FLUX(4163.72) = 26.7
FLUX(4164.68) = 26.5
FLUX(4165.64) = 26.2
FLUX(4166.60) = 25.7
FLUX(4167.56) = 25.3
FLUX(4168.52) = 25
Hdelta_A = -0.4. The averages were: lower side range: 25.8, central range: 25.6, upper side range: 24.9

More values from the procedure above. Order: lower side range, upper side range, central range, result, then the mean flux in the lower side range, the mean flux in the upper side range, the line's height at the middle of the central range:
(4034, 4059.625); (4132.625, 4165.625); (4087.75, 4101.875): 0.68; 26.1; 25.2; 25.6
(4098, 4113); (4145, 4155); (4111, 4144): -0.86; 24.5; 24.7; 24.6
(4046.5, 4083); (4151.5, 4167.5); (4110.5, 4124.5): -0.29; 26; 25.9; 25.9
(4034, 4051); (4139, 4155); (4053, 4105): -0.21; 25.9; 24.5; 25.4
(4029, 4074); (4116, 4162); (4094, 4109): 1.12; 25.9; 25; 25.4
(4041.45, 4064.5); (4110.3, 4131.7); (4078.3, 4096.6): -0.59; 25.5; 25.6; 25.6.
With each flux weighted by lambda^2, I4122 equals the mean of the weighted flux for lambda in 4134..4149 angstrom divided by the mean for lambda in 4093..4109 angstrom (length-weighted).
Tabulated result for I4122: 1.1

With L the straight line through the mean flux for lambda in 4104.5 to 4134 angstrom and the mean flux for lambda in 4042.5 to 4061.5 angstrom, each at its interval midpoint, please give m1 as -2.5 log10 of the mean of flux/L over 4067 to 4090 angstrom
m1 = -0.06 mag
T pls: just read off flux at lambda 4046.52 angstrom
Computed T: 25.1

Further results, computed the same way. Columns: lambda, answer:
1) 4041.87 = 25.7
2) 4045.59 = 24.7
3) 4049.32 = 26.3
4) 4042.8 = 25.2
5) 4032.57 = 26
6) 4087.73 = 28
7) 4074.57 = 27.4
